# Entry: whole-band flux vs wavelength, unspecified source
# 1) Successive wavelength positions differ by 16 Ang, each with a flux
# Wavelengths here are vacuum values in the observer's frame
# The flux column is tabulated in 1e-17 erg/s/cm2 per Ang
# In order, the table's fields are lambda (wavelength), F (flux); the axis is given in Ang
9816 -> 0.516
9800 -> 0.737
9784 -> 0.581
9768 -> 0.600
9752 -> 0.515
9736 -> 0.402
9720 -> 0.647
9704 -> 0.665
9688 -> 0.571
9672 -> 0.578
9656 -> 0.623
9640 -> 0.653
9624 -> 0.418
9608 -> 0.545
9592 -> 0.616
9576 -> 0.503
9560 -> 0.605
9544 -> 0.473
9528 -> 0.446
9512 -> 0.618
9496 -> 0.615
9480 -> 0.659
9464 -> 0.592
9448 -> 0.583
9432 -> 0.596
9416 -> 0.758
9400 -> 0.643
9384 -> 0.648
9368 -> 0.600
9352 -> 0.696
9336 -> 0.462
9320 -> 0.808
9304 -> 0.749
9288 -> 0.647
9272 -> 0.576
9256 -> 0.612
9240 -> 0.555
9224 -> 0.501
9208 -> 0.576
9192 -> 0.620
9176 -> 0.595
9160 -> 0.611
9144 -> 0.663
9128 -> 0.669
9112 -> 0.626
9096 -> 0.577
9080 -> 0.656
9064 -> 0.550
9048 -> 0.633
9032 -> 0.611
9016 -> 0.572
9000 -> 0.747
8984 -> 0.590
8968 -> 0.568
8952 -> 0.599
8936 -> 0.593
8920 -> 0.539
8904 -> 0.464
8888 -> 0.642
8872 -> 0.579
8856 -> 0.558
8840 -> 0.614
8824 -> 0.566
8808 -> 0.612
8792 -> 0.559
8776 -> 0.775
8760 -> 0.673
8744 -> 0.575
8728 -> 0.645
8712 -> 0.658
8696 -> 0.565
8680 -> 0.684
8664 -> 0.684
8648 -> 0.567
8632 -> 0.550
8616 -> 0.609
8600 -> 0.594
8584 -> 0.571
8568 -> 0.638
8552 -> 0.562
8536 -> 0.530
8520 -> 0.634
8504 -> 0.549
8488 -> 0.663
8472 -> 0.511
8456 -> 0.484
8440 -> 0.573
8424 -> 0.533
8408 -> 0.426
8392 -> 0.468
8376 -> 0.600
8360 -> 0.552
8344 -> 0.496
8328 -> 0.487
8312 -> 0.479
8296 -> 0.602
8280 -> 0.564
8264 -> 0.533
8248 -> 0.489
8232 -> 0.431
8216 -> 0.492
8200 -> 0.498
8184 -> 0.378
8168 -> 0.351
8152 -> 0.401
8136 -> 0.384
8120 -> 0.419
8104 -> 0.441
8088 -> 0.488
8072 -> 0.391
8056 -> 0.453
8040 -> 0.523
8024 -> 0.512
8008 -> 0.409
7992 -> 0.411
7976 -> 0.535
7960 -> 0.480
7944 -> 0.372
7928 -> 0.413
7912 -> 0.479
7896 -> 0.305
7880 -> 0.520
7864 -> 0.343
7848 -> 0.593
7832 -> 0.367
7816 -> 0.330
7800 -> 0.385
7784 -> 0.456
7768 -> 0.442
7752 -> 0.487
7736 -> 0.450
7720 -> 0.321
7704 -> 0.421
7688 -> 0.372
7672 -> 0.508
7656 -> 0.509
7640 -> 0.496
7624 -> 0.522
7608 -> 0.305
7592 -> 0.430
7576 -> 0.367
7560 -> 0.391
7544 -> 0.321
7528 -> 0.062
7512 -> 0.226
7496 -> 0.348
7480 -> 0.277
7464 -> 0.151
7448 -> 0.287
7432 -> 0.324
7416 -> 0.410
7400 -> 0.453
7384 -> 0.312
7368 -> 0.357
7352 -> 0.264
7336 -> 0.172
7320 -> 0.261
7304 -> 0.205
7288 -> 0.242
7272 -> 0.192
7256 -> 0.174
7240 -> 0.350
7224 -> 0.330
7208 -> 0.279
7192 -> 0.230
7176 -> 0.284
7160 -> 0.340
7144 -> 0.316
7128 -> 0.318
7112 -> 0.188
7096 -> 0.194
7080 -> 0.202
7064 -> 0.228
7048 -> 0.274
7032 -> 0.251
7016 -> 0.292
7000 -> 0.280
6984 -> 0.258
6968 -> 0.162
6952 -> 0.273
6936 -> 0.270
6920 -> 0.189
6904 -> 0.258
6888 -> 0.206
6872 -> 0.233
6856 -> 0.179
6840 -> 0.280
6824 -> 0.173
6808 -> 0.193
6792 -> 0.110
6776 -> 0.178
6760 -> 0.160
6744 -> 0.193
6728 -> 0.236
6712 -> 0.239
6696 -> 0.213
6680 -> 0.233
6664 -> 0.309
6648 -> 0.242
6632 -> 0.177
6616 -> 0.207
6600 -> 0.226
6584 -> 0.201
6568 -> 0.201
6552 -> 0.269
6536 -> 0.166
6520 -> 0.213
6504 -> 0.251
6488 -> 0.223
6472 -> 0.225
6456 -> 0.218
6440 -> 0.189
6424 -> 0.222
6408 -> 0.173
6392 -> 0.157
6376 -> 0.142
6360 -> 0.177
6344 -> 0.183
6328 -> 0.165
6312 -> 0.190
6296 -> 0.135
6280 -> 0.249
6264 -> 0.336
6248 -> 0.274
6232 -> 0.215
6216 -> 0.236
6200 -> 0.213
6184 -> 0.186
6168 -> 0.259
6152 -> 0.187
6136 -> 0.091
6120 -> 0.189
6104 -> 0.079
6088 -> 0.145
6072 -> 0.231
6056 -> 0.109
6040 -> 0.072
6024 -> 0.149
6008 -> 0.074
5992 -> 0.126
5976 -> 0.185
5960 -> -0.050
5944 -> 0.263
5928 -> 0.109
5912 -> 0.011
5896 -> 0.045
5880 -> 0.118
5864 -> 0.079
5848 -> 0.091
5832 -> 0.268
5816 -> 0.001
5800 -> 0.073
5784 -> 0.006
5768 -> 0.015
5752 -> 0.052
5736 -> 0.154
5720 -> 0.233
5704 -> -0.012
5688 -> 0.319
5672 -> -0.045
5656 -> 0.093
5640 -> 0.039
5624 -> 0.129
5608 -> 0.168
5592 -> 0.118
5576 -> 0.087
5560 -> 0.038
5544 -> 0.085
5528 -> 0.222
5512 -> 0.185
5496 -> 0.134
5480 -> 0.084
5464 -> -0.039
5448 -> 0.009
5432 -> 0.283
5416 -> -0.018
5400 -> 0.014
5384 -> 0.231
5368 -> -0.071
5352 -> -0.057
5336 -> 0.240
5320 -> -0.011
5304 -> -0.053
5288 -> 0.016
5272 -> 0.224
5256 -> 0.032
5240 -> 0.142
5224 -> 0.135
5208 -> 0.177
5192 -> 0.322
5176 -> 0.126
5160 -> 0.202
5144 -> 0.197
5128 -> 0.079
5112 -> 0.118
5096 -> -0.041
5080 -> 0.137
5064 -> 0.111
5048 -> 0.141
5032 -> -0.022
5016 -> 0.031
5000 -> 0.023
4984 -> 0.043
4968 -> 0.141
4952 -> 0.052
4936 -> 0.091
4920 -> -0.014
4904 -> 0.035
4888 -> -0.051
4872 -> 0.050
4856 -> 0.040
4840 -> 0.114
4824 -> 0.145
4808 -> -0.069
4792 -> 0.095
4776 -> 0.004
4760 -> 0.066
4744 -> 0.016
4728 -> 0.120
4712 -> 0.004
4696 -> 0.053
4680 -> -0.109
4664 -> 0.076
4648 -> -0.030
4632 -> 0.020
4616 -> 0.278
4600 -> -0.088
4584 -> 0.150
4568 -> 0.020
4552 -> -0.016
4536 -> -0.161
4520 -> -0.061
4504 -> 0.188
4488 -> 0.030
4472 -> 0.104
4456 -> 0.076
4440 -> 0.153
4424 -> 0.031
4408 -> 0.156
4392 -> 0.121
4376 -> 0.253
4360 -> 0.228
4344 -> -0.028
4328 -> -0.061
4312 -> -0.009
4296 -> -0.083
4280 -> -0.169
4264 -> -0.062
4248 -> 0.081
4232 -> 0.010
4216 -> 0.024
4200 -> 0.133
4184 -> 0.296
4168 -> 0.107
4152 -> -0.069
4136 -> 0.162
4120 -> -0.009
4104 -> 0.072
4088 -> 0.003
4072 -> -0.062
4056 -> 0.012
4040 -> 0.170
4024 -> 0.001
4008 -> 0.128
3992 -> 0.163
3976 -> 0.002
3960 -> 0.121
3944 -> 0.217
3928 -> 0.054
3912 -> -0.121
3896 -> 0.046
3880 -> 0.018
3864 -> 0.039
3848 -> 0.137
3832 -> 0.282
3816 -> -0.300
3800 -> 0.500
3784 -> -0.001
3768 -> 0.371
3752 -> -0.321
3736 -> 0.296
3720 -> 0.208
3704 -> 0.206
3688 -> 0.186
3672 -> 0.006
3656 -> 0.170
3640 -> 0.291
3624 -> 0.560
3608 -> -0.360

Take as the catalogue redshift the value 0.896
